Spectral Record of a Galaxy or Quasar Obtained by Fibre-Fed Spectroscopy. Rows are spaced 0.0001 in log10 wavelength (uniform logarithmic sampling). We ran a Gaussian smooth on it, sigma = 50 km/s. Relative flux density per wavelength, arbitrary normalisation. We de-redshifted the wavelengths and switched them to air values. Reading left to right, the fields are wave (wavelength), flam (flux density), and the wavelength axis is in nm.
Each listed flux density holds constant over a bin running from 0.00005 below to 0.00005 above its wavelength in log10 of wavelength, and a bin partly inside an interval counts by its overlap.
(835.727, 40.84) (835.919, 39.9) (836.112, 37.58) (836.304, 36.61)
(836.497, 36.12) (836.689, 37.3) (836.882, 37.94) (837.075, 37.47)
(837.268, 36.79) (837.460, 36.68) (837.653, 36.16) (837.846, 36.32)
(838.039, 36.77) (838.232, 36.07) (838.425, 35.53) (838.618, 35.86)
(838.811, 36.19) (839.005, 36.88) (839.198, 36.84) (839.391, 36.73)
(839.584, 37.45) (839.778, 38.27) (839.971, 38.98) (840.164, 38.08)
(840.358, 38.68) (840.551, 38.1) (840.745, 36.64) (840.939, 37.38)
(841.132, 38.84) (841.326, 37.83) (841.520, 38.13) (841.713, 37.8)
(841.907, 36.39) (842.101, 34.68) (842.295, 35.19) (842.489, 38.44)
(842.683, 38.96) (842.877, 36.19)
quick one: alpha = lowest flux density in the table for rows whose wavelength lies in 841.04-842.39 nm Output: 34.68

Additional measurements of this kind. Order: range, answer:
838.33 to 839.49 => 35.53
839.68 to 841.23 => 36.64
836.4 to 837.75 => 36.12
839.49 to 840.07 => 37.45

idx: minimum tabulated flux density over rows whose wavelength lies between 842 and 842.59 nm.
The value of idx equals 34.68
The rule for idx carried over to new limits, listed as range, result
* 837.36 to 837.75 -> 36.16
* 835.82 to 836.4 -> 36.61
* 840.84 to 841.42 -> 37.38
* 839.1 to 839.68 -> 36.73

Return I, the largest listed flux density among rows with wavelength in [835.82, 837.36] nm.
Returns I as 39.9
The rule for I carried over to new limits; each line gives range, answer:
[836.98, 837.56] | 37.47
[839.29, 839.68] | 37.45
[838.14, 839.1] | 36.88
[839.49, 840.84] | 38.98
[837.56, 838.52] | 36.77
